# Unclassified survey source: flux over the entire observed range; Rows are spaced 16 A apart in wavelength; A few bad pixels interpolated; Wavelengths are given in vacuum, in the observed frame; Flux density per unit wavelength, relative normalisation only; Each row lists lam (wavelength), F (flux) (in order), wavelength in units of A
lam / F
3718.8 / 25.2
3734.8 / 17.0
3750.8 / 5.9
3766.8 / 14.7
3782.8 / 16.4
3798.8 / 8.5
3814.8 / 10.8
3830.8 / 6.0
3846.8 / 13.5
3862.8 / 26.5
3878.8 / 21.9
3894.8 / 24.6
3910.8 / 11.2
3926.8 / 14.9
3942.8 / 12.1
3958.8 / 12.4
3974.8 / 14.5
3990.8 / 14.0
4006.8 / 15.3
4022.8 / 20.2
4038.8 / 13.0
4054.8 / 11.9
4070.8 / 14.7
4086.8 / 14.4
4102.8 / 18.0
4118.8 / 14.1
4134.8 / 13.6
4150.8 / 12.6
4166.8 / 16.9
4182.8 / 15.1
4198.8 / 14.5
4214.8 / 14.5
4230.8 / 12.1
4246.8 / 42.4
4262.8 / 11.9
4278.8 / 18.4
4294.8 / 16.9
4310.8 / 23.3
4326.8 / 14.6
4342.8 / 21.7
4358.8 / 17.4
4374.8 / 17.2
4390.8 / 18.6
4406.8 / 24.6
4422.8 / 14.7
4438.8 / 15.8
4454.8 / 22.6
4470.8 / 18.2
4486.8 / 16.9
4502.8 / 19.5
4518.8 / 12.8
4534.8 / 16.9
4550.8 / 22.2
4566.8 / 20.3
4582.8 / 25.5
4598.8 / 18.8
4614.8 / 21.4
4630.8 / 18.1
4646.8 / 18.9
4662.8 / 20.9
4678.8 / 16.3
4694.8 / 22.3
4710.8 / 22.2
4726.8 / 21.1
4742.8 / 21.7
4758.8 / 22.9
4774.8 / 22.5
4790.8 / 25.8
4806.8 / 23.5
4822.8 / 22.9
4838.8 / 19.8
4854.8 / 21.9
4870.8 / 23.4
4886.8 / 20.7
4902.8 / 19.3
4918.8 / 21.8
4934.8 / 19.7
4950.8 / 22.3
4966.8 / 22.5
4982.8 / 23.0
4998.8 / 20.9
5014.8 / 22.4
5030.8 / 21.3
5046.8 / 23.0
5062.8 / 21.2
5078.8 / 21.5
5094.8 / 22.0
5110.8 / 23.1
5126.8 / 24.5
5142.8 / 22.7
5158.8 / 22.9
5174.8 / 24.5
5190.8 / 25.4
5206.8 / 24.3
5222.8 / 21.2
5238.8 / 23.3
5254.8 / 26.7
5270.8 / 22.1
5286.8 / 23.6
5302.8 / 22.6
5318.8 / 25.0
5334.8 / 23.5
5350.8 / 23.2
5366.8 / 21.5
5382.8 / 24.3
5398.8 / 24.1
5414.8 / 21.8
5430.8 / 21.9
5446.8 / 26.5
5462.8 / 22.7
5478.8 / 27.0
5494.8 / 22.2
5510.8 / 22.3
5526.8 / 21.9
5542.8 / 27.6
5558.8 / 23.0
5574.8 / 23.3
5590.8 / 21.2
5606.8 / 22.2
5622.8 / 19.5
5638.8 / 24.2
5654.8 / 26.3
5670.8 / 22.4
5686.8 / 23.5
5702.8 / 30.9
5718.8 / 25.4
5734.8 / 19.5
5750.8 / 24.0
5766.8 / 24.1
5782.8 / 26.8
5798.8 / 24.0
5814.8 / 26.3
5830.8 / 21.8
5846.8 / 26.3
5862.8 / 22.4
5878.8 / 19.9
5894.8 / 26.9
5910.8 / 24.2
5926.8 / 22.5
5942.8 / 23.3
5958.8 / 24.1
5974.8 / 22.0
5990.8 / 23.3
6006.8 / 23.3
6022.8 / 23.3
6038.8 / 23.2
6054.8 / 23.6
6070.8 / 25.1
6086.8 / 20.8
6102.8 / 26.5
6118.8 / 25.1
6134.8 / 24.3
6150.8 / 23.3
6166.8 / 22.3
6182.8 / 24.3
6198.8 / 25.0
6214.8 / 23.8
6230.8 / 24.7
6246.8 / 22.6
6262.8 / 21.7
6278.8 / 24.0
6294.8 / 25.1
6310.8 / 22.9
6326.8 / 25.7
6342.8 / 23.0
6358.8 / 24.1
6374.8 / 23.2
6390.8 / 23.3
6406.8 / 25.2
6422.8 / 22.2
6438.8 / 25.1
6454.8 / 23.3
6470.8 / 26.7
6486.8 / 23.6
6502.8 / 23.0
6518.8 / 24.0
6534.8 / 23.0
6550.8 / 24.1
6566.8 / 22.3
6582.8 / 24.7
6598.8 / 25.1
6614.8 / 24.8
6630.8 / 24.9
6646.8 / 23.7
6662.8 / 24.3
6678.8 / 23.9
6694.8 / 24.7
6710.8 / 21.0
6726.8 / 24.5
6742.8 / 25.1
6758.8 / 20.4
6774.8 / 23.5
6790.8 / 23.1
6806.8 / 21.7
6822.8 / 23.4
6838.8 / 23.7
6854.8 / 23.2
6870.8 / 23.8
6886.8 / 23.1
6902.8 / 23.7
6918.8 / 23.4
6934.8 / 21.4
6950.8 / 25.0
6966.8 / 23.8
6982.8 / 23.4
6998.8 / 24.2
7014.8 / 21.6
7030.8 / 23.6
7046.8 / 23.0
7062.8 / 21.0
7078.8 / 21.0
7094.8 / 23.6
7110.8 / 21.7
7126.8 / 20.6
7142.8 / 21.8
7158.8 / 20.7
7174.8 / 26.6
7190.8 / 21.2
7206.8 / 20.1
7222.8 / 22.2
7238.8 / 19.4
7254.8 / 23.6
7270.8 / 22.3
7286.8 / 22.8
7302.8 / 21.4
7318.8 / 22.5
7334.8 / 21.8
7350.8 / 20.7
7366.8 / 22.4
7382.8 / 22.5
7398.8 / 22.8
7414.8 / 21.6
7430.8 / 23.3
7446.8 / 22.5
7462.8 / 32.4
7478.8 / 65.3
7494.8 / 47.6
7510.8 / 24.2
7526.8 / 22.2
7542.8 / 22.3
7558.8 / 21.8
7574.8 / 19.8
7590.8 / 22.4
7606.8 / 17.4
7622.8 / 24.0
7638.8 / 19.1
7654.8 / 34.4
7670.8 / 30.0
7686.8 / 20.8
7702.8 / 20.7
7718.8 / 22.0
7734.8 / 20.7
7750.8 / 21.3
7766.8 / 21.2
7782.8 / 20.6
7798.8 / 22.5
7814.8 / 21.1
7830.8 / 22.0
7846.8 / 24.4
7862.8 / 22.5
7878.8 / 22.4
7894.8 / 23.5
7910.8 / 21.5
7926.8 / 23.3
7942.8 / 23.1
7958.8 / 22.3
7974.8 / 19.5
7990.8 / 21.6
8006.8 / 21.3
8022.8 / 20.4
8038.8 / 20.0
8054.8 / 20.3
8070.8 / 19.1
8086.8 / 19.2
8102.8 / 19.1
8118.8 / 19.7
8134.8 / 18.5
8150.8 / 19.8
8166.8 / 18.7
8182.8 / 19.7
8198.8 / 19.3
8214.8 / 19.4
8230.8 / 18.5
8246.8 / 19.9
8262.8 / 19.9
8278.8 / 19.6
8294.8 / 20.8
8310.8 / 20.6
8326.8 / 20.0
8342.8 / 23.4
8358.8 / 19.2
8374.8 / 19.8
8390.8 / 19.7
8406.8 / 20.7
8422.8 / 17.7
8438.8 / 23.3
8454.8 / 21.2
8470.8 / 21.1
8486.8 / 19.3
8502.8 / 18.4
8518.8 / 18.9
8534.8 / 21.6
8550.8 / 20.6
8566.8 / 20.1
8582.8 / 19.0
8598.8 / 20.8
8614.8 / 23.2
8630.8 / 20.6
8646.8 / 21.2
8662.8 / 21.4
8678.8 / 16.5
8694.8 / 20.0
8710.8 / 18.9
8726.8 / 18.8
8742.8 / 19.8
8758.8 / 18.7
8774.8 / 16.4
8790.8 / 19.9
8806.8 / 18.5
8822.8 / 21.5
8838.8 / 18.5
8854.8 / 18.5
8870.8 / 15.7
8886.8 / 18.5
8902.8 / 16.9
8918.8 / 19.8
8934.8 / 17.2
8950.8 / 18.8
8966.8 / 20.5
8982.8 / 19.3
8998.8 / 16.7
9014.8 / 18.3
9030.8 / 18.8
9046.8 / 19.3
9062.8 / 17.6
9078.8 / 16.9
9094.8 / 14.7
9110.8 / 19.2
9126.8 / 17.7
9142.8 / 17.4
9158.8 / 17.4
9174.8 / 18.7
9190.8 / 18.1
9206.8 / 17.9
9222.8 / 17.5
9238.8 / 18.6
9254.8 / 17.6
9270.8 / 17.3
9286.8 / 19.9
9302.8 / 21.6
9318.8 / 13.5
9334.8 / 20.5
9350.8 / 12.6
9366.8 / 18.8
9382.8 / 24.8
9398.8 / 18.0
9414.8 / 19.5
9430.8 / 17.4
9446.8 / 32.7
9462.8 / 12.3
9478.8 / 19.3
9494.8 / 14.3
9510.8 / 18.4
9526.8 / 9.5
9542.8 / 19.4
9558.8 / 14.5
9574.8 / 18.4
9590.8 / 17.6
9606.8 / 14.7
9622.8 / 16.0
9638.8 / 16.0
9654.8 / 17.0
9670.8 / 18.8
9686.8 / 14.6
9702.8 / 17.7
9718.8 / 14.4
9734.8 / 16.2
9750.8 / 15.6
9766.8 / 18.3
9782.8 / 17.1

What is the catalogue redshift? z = 0.14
